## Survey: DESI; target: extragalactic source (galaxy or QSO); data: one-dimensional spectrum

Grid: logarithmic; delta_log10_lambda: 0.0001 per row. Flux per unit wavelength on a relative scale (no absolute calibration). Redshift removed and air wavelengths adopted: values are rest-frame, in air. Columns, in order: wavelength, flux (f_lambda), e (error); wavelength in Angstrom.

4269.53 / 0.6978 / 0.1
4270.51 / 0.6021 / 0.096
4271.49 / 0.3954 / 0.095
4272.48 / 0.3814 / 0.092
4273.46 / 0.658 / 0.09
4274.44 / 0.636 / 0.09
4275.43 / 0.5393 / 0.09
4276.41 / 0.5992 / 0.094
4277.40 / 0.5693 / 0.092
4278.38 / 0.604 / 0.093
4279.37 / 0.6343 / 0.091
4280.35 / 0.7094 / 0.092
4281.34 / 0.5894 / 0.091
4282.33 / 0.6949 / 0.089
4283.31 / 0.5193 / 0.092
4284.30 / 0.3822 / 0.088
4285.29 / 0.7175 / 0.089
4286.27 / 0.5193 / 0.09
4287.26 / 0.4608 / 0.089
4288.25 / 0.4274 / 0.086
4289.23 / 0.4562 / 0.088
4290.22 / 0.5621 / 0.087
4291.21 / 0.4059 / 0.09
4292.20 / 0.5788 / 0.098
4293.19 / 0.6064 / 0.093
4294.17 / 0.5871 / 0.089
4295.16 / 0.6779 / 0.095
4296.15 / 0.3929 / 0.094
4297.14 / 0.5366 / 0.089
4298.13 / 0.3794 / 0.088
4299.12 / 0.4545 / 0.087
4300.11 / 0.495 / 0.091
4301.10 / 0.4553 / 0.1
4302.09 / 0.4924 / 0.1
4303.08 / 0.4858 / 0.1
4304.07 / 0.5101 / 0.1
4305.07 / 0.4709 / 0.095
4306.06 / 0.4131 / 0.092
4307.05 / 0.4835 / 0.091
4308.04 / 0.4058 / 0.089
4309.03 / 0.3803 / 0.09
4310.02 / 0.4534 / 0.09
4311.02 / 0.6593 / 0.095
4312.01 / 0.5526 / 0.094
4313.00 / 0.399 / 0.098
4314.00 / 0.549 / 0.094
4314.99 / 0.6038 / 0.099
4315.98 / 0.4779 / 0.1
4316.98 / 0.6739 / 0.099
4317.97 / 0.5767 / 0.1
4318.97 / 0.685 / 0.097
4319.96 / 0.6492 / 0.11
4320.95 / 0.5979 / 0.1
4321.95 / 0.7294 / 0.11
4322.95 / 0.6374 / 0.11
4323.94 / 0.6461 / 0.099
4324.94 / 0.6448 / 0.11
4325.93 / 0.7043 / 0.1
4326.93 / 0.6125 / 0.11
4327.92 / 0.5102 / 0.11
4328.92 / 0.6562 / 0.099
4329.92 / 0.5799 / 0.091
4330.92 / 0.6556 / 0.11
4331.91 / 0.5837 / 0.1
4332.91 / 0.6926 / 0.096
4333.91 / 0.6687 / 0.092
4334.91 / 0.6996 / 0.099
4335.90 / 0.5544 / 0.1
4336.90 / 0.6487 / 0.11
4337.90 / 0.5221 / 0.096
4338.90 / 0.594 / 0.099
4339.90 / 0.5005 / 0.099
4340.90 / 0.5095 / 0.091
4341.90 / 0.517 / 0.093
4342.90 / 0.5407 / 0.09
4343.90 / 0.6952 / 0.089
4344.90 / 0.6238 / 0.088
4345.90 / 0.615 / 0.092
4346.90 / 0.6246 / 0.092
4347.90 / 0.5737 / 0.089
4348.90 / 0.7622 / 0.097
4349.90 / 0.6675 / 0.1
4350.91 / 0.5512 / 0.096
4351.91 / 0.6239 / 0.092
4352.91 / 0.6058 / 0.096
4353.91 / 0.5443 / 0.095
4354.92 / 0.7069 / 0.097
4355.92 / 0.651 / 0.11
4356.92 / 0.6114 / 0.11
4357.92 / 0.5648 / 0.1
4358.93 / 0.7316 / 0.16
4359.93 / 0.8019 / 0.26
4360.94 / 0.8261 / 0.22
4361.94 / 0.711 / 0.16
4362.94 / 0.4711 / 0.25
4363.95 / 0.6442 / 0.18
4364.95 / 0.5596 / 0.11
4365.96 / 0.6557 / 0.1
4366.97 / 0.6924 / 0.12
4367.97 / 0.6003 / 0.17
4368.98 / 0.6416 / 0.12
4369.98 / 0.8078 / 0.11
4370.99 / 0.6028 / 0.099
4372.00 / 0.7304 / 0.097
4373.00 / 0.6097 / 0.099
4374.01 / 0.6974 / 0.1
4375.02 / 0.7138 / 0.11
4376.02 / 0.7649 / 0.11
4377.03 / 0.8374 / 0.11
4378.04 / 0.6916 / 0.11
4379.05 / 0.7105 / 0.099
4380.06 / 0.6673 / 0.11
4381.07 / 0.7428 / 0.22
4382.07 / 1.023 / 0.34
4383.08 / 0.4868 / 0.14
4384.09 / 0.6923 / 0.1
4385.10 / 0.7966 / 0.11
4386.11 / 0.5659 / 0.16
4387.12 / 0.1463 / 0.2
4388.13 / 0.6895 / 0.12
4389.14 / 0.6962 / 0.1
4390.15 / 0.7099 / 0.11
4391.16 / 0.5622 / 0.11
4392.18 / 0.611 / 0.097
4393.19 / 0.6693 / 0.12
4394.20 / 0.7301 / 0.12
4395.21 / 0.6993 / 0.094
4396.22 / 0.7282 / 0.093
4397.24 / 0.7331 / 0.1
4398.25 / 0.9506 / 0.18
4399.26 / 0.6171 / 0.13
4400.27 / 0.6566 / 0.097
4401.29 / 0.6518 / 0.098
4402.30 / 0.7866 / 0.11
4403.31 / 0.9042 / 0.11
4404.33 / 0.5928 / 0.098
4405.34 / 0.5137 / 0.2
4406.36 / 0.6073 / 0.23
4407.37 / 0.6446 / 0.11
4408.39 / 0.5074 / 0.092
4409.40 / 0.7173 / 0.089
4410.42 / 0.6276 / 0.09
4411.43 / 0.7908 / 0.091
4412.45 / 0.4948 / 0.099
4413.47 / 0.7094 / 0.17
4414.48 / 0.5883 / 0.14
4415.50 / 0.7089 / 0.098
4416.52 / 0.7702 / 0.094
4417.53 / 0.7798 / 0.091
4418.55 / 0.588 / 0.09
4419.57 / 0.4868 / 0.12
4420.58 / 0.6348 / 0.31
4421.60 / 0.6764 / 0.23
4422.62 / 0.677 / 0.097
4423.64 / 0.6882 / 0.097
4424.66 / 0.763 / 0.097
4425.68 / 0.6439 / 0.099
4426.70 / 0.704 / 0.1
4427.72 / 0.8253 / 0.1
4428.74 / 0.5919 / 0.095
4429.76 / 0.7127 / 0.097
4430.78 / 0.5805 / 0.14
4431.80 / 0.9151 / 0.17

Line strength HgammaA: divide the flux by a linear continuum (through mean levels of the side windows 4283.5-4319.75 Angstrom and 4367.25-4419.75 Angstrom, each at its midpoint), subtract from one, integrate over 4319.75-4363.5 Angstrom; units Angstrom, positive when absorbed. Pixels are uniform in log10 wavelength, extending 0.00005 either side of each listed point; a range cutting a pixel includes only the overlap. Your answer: -3.4 Angstrom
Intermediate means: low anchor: 0.511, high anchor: 0.675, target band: 0.628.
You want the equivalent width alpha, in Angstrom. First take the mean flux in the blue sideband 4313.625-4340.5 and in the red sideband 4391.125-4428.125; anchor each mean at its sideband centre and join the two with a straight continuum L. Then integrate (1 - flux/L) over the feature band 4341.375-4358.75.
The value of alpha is 0.4 Angstrom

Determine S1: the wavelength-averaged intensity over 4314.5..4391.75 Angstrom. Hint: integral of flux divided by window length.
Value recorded 0.641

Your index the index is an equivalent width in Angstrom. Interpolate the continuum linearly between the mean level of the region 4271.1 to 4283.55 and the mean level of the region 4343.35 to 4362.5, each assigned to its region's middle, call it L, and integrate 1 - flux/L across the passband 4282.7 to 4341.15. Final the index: 6.2 Angstrom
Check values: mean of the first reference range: 0.582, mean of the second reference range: 0.657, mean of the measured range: 0.551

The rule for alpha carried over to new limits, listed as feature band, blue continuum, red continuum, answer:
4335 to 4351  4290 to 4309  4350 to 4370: 0.1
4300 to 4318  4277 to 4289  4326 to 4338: 2.9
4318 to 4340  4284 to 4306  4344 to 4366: -1.8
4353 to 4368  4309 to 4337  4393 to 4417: -0.2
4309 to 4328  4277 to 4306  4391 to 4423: -1.1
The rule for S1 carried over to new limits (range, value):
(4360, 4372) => 0.664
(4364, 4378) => 0.685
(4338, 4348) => 0.577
